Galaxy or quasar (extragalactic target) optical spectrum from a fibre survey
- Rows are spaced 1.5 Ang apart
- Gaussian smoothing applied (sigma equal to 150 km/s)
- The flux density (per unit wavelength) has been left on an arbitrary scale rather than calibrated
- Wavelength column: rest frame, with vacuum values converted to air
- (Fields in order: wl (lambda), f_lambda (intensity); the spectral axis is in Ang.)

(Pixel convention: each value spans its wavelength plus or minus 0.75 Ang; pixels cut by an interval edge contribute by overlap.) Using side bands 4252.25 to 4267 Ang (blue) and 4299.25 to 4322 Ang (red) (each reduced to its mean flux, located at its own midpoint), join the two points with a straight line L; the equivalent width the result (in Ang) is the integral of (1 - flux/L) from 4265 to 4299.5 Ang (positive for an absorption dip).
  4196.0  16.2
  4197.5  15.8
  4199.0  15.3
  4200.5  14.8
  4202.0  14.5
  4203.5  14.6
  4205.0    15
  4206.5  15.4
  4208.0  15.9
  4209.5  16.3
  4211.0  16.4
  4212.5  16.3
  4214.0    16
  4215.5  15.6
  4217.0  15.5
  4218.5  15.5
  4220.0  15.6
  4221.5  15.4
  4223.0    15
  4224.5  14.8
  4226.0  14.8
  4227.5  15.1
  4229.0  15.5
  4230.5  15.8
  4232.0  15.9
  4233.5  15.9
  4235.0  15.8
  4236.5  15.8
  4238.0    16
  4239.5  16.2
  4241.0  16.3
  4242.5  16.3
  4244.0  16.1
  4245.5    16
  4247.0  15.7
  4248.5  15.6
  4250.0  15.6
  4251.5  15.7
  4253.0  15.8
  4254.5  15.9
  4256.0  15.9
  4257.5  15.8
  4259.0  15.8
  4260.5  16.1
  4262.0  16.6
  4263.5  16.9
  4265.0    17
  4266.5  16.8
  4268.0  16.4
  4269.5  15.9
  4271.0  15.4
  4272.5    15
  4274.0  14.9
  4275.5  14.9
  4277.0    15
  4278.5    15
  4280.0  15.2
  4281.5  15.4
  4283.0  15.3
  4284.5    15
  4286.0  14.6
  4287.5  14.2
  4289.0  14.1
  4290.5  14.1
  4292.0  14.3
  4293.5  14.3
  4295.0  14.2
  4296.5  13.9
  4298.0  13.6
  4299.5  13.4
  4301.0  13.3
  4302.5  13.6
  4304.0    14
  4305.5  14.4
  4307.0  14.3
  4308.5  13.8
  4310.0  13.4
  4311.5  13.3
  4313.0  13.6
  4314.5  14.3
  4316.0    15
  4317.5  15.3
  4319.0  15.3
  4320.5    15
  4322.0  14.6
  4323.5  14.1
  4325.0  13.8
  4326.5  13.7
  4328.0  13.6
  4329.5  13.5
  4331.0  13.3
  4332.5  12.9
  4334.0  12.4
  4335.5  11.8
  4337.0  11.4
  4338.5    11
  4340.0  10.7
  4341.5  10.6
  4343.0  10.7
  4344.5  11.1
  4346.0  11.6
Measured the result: 1.0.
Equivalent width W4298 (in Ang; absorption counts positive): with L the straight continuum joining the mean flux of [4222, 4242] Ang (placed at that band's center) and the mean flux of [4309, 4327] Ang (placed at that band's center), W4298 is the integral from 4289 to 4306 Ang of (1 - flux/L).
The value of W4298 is 0.80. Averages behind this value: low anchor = 15.6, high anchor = 14.3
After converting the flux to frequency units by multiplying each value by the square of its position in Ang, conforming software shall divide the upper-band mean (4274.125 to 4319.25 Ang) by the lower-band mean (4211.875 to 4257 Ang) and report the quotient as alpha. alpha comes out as 0.94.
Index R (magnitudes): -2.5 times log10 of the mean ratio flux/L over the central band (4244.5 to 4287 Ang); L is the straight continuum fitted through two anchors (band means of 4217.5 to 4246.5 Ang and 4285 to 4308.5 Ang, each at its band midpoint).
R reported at -0.06 mag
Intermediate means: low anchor 15.7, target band 15.7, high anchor 14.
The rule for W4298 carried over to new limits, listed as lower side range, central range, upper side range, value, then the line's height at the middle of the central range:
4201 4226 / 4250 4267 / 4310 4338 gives -1.7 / 14.7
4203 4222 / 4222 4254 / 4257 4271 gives 0.6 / 16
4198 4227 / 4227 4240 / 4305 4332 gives -0.5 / 15.2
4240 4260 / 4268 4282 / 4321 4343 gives -0.3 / 14.9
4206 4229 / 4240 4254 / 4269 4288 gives -0.5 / 15.3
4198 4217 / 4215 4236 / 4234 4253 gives 0.4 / 15.7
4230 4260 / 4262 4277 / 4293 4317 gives -0.8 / 15.1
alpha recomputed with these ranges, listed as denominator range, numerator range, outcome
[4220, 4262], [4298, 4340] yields 0.89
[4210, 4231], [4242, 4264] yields 1.04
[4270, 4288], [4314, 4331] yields 0.97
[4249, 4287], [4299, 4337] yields 0.90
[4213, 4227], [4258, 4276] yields 1.06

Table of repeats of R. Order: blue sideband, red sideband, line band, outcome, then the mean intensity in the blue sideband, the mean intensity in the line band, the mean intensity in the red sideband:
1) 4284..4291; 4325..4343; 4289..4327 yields -0.05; 14.4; 14.1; 12.3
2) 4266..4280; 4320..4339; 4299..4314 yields 0.03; 15.4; 13.7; 13.2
